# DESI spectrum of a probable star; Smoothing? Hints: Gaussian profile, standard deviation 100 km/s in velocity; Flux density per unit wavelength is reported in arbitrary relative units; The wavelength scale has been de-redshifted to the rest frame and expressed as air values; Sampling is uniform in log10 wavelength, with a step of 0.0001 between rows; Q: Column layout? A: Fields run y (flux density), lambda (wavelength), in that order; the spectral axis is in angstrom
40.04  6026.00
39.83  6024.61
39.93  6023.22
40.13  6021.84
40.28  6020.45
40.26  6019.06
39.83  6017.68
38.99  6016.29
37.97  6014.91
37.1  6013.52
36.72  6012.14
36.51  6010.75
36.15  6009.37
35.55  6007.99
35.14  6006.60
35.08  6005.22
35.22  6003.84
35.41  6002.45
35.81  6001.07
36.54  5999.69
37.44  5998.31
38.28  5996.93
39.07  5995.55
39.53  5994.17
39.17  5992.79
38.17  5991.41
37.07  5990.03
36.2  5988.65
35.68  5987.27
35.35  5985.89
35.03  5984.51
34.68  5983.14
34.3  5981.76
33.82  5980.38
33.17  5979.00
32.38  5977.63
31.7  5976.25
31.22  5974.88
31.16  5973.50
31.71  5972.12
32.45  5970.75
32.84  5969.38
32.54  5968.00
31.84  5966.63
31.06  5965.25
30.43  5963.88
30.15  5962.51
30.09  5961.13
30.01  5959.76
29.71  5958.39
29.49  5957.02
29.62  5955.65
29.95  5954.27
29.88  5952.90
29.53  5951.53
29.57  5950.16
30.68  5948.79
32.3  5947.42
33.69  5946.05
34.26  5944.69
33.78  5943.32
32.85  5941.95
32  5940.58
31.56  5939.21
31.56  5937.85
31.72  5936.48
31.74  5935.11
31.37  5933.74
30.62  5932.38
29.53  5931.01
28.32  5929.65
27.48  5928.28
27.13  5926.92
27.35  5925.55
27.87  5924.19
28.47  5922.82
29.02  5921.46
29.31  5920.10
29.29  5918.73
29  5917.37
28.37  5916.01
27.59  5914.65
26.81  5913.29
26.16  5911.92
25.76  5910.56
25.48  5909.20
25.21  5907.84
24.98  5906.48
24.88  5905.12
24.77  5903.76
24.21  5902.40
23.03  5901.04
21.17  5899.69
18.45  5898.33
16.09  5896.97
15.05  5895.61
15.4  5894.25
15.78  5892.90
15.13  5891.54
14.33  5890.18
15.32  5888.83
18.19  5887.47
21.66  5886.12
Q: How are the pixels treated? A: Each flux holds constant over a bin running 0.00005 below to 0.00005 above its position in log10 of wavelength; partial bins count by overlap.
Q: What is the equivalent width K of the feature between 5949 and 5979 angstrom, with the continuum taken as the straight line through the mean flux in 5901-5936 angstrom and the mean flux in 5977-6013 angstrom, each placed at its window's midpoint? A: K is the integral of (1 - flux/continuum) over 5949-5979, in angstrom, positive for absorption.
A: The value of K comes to 1.6 angstrom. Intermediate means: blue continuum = 27.6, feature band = 30.9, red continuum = 36.1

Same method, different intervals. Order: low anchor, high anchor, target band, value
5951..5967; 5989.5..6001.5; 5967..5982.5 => 0.5 angstrom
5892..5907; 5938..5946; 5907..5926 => -1.7 angstrom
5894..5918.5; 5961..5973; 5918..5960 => -3.7 angstrom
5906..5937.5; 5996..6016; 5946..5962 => 0.6 angstrom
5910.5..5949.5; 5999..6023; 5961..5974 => 0.7 angstrom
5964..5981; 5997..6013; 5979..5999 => -1.4 angstrom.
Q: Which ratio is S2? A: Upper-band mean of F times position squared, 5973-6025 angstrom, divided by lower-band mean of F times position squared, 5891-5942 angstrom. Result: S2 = 1.4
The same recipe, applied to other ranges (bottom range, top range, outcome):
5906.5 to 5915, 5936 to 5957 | 1.22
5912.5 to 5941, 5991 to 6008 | 1.29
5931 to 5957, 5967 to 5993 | 1.10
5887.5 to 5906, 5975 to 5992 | 1.90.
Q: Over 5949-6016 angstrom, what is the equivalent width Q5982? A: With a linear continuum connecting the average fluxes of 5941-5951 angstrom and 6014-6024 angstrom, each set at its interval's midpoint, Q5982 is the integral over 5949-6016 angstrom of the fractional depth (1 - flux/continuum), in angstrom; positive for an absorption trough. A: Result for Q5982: 3.93 angstrom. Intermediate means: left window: 32.4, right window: 39.6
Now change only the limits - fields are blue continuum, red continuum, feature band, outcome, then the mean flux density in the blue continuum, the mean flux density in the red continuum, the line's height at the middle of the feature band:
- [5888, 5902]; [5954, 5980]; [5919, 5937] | -4.3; 17.1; 31.2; 23.6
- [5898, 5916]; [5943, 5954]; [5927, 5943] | -0.7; 24.8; 31.6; 29.4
